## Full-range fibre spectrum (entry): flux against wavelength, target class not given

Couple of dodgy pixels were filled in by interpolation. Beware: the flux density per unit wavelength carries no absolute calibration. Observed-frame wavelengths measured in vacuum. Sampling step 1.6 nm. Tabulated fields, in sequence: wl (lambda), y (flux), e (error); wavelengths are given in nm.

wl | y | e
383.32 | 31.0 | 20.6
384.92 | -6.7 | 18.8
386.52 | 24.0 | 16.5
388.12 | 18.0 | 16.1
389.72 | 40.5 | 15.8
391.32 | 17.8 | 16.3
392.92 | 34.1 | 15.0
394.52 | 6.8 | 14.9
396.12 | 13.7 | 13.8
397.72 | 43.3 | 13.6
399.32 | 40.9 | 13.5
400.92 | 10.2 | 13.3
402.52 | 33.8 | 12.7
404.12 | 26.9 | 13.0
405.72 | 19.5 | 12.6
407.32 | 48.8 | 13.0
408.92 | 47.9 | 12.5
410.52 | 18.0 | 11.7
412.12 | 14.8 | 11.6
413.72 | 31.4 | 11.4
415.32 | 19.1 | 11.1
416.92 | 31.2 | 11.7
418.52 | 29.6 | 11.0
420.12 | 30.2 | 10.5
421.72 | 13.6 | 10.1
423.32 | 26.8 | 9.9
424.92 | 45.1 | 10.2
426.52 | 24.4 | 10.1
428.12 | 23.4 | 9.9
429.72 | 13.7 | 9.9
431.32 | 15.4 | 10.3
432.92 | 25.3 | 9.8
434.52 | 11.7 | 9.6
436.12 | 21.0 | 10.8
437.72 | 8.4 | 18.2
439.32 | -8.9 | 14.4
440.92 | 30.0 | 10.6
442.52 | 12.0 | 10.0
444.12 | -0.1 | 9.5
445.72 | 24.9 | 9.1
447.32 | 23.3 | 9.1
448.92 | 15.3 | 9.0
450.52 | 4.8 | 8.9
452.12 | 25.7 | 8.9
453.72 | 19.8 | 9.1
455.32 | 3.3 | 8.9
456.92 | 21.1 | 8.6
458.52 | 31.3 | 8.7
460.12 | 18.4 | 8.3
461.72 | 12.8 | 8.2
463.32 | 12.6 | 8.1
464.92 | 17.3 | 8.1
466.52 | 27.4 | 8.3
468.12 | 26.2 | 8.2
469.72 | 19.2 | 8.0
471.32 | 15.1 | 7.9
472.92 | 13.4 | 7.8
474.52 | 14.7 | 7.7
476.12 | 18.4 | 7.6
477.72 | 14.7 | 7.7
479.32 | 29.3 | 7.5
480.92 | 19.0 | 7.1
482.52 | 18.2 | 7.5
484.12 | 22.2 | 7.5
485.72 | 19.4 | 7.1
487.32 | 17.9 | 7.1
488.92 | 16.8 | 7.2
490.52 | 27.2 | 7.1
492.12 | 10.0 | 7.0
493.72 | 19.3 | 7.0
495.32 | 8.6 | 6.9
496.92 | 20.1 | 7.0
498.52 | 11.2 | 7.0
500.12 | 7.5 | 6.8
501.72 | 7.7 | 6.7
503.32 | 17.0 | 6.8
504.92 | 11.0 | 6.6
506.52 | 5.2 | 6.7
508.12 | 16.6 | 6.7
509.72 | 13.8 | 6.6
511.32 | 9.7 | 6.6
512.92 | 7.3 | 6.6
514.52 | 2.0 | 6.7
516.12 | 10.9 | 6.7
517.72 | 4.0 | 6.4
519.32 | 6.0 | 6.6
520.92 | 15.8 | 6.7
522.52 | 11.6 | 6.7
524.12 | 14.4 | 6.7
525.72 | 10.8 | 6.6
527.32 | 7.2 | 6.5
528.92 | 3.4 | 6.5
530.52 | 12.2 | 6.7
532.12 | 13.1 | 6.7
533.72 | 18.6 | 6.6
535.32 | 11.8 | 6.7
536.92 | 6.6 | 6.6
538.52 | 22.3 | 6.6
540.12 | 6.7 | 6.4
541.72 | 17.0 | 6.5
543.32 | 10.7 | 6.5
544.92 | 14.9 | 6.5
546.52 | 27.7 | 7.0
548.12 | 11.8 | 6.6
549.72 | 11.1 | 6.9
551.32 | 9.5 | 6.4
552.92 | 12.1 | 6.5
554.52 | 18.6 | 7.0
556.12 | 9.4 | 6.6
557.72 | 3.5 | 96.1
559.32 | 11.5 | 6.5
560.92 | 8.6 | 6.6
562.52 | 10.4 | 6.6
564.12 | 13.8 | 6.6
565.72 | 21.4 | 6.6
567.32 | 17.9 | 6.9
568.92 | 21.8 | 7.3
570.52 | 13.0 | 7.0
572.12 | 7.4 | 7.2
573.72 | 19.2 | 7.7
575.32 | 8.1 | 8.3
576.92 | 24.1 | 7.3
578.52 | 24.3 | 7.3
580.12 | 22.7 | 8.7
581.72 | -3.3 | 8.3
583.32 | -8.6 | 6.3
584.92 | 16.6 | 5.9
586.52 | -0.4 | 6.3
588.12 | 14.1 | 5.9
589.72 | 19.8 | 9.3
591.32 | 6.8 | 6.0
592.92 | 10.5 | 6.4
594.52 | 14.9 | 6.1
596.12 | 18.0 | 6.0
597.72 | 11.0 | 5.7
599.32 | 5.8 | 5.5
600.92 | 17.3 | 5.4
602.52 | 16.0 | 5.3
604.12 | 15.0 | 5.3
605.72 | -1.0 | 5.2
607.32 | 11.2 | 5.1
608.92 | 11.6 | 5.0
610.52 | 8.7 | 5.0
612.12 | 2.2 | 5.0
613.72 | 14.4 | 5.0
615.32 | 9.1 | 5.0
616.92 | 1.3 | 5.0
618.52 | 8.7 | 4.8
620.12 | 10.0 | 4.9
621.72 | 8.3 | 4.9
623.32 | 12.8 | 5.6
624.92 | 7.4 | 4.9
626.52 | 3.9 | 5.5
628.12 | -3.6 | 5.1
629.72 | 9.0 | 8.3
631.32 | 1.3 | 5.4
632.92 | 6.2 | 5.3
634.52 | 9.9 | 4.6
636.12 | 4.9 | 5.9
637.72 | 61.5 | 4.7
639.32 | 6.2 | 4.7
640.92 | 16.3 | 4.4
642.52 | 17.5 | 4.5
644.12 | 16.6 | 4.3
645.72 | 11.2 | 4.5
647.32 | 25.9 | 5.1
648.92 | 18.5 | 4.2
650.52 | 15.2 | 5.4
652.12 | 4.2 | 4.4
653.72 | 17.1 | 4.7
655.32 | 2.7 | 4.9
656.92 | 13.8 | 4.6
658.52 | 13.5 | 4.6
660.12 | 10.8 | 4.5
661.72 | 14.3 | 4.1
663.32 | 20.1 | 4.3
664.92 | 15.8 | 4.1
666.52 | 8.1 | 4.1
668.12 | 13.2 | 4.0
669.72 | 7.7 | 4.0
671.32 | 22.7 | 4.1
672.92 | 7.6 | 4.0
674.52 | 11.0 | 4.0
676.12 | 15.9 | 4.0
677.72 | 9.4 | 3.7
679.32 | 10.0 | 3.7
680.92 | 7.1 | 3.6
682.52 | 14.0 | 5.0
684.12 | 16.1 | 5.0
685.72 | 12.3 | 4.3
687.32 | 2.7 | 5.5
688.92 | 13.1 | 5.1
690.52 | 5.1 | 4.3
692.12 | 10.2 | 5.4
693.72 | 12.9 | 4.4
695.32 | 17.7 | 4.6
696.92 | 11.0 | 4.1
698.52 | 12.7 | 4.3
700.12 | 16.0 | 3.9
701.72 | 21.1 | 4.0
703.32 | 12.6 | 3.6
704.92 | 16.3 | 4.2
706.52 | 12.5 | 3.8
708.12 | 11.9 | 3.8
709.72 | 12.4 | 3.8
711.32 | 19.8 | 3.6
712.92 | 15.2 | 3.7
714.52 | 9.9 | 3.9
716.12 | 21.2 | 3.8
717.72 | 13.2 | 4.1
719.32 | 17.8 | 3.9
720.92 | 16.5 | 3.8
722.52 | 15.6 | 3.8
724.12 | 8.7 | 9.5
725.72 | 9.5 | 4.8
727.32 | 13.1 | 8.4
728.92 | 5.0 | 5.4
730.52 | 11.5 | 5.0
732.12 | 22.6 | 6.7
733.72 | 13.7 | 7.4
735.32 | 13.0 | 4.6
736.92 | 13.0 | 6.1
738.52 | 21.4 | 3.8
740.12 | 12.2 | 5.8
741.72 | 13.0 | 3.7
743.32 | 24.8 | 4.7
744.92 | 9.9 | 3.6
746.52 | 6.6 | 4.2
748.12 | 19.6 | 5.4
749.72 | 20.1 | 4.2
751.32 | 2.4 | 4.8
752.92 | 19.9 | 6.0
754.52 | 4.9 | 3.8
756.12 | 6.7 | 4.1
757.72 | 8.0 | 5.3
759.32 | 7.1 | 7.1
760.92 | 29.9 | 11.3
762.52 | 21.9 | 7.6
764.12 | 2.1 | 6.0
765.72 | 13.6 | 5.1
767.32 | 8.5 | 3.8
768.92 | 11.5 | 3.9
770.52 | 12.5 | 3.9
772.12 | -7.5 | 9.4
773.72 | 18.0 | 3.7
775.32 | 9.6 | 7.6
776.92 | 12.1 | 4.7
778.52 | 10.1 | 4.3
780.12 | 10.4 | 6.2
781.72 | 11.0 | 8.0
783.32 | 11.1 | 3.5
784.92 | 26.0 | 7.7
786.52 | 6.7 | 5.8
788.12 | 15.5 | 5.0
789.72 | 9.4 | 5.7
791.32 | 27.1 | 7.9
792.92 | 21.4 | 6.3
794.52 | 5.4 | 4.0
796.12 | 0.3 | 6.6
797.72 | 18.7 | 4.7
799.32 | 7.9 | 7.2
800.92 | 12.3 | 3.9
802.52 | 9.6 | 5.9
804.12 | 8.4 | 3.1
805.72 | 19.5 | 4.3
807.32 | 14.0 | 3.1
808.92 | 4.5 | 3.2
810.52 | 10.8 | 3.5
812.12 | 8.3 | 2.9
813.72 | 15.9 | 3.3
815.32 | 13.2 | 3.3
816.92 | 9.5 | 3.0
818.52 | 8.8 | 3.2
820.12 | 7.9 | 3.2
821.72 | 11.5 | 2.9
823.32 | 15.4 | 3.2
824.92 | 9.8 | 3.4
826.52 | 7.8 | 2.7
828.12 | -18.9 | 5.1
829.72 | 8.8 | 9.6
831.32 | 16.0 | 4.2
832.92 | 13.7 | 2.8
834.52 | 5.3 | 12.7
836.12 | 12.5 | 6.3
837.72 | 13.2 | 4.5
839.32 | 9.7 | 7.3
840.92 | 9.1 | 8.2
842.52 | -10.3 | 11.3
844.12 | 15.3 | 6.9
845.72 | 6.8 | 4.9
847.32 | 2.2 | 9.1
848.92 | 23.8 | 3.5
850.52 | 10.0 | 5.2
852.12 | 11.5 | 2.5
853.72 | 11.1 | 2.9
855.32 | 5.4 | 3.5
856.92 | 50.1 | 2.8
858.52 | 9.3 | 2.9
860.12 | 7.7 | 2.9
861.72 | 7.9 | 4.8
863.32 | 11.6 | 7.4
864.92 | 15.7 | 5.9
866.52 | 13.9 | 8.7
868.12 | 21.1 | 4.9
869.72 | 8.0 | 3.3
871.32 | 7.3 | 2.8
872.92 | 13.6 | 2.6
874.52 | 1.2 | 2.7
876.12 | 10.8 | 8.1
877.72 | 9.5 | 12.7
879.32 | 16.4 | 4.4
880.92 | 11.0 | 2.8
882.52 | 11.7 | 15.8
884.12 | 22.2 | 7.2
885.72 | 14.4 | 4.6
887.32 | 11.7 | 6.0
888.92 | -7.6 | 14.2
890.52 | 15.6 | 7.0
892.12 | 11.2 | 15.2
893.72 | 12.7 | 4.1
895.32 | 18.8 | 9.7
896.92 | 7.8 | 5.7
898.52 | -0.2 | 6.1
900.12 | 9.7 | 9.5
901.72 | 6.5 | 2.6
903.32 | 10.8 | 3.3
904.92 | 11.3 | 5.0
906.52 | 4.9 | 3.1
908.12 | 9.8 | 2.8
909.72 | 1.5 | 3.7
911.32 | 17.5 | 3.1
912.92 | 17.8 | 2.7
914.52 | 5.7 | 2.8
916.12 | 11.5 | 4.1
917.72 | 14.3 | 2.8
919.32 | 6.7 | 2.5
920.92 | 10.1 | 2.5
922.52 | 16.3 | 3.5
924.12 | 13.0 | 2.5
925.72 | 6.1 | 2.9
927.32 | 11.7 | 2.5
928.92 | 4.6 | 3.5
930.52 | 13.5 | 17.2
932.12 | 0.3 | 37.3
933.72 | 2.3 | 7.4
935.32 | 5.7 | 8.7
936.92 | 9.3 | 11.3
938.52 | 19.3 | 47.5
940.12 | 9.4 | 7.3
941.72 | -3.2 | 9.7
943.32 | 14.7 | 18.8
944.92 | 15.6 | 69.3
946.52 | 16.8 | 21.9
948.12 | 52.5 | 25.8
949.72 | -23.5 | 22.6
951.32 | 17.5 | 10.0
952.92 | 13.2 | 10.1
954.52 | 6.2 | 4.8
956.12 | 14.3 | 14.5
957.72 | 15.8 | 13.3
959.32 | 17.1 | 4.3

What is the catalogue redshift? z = 0.71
